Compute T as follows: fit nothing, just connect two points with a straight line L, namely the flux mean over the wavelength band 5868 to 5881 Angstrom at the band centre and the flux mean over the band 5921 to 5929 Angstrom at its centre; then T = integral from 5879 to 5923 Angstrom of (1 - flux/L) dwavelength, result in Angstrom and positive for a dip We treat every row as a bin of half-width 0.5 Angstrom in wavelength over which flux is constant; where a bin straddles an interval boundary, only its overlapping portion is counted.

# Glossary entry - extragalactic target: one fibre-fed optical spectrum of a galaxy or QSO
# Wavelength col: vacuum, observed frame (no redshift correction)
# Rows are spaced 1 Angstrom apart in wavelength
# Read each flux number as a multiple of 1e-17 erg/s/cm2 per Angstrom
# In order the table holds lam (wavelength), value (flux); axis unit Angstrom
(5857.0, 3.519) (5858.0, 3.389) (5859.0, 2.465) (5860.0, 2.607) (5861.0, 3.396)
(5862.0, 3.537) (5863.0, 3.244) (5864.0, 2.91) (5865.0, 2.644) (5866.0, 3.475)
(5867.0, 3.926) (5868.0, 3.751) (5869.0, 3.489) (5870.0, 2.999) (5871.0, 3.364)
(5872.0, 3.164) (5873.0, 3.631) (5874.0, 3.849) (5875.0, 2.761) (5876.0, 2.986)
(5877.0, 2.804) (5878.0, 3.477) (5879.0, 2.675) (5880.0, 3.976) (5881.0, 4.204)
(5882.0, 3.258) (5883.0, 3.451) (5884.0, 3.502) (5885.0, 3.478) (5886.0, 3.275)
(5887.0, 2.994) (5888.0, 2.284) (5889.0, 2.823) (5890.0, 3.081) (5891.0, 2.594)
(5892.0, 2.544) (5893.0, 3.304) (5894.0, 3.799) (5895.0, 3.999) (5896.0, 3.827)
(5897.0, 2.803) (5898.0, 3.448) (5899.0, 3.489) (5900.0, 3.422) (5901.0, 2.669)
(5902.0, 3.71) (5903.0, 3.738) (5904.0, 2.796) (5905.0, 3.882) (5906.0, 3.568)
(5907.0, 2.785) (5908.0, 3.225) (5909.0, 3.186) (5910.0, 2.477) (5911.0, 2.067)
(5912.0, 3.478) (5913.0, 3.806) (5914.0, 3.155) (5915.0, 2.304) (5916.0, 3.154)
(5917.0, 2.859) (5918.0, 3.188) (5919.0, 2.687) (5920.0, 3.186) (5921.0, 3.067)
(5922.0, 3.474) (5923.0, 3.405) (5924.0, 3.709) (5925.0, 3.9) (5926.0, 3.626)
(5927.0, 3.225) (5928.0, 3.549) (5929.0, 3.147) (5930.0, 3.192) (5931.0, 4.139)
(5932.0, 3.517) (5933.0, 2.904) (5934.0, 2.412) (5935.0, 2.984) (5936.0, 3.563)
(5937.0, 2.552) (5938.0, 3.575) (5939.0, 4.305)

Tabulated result 2.7 Angstrom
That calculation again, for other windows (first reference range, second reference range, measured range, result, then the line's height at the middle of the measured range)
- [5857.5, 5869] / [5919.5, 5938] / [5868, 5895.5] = -0.1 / 3.25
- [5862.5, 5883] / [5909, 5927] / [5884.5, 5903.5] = 0.1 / 3.25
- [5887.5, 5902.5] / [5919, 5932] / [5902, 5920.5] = 1.2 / 3.32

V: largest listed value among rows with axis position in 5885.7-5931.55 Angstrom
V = 4.139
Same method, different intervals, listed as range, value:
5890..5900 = 3.999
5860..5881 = 4.204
